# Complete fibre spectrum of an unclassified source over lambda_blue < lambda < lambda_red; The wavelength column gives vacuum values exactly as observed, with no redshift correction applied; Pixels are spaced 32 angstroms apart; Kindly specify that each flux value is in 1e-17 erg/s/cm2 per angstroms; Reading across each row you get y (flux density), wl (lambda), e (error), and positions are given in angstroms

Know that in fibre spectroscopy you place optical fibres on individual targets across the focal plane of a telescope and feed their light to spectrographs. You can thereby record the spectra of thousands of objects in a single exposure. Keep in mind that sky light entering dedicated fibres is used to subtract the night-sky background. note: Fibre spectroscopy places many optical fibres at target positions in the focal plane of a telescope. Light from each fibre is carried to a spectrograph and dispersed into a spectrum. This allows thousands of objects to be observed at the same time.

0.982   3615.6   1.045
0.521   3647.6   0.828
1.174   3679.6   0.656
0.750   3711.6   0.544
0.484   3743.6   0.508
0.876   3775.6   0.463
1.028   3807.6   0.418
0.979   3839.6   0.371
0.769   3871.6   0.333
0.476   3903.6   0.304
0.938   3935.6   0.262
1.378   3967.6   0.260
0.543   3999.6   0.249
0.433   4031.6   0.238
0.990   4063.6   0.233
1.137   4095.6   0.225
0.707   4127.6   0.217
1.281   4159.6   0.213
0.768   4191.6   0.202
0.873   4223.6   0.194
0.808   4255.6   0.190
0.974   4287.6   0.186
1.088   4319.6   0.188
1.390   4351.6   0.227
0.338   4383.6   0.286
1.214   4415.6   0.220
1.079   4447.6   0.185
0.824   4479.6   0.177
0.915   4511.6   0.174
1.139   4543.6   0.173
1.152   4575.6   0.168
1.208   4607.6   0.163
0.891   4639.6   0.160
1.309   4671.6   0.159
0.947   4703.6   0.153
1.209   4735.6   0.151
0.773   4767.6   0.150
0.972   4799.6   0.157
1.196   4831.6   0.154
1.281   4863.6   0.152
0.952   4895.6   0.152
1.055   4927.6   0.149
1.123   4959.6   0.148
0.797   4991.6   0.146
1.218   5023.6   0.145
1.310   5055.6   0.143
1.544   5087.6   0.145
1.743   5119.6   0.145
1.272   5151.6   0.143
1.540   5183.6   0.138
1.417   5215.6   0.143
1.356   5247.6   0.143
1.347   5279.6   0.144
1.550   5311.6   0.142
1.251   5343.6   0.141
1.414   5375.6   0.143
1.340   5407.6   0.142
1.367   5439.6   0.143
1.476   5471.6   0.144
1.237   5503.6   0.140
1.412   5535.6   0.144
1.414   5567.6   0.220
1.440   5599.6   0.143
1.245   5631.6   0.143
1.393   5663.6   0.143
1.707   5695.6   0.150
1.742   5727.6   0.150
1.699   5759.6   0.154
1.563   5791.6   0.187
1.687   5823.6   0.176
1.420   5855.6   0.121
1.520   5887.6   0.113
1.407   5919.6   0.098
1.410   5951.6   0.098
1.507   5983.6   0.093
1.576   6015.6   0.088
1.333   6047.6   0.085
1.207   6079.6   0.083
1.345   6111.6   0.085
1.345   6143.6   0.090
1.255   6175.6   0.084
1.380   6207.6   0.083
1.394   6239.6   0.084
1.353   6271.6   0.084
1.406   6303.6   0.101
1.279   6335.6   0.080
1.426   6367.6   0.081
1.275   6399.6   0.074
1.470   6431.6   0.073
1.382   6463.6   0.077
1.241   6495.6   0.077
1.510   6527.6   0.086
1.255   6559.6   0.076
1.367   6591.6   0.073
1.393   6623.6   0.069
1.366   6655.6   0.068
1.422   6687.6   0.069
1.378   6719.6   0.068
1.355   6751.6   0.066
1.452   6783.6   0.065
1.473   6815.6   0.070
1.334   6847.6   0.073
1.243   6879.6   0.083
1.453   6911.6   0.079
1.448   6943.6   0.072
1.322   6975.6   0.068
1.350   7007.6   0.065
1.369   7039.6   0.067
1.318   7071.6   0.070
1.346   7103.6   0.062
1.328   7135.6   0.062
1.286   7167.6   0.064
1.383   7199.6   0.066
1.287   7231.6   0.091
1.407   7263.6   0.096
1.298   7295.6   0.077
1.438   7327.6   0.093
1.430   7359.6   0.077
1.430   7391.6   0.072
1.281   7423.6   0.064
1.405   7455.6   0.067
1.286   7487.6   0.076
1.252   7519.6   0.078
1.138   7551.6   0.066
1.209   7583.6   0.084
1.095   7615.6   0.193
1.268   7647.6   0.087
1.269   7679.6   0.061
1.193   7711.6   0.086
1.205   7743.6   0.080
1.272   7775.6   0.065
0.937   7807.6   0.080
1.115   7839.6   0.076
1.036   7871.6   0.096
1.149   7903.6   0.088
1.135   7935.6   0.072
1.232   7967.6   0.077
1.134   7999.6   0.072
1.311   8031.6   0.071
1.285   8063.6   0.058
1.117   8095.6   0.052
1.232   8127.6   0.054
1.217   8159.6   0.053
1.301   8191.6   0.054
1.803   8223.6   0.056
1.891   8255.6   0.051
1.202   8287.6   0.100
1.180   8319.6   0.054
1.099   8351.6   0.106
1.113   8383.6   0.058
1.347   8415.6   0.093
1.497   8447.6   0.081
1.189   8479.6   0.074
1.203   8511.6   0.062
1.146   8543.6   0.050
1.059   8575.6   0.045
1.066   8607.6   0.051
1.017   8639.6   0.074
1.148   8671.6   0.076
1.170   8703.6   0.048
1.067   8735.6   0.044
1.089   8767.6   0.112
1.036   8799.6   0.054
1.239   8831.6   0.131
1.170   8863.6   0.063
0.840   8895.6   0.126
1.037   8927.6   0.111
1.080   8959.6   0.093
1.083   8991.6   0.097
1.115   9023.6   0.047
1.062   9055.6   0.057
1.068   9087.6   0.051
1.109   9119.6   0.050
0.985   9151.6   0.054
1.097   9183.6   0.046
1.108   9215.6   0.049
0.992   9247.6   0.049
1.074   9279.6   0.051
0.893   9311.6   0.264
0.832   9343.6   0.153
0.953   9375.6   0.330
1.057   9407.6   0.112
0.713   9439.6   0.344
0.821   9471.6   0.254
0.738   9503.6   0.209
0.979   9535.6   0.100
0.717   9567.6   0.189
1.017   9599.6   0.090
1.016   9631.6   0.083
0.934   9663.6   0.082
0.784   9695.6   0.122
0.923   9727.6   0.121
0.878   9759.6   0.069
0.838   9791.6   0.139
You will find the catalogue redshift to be 0.255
